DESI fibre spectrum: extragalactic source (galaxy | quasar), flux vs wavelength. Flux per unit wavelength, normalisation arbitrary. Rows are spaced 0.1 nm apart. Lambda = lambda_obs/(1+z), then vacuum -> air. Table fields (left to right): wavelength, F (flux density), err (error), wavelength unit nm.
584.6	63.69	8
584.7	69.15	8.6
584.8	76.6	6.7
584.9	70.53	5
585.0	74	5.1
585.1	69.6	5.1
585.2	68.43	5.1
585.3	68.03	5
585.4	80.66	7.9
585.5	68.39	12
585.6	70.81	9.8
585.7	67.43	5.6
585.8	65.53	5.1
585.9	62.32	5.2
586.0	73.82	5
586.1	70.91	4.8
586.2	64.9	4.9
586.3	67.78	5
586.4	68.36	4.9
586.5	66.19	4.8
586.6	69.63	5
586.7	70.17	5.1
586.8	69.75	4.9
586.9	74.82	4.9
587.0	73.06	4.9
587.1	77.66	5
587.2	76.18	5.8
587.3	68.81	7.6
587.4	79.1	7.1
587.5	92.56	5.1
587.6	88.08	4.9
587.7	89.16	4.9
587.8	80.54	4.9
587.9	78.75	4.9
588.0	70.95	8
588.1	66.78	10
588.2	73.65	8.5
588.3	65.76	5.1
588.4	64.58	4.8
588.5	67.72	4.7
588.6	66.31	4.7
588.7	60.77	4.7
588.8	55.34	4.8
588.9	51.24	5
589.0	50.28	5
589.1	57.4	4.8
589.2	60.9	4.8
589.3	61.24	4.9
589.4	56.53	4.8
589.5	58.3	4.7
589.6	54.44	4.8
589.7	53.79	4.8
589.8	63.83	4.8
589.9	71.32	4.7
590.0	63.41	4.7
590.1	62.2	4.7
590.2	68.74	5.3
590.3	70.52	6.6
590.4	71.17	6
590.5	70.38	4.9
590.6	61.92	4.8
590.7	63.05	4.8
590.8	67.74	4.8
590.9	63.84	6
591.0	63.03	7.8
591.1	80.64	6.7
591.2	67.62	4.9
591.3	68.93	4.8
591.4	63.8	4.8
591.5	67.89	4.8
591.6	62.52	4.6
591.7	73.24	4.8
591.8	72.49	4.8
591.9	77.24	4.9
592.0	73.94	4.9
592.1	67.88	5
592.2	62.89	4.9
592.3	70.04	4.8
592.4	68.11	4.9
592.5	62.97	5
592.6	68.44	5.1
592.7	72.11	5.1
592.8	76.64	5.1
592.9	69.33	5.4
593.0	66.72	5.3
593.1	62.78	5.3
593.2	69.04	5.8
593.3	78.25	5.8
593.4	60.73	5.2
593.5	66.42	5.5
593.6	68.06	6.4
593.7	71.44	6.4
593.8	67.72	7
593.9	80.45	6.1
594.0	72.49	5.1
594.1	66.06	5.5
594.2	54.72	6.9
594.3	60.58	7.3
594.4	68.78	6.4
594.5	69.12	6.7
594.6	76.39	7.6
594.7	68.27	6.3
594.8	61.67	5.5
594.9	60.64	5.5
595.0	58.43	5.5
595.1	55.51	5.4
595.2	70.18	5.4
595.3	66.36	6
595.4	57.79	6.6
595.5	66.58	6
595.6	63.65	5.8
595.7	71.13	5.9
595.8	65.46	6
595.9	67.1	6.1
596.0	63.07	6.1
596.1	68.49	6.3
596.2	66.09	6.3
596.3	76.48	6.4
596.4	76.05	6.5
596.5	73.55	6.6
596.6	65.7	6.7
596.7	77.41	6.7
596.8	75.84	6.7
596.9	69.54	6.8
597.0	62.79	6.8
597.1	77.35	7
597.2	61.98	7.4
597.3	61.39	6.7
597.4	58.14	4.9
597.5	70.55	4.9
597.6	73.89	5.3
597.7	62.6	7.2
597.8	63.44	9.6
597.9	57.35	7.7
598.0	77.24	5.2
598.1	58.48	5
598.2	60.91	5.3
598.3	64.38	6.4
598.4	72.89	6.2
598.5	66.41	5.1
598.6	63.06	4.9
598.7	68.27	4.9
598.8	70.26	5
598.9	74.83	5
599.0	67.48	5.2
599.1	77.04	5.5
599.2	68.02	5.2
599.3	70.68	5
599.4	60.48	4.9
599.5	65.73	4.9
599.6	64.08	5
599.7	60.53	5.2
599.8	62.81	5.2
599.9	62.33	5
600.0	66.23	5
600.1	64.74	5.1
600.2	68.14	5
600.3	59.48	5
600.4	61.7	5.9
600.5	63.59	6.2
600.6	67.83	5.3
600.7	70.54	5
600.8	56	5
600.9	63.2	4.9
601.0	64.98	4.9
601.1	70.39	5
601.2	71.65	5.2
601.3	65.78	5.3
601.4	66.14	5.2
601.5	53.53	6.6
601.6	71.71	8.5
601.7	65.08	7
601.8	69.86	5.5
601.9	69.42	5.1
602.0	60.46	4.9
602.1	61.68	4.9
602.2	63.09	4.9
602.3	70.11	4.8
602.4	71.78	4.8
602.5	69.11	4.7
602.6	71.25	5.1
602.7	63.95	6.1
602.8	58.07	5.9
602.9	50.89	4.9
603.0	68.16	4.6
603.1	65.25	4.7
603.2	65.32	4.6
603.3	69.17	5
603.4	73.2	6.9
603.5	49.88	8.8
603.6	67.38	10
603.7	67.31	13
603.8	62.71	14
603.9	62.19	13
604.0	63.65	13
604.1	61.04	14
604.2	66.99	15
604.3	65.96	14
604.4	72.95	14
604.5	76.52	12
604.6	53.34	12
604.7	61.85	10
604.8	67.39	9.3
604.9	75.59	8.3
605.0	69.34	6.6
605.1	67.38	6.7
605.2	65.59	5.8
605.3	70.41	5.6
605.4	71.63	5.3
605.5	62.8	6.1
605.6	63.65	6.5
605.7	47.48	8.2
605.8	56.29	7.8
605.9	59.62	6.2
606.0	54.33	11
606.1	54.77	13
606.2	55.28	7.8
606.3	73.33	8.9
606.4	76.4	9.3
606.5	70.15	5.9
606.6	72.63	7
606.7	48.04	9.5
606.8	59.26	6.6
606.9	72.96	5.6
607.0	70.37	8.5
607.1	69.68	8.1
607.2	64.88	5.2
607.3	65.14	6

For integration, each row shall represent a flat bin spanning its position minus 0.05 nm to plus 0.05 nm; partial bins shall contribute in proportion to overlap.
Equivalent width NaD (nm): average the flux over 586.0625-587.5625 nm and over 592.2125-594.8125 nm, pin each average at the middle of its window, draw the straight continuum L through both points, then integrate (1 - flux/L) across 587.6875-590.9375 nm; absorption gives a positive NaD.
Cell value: 0.30 nm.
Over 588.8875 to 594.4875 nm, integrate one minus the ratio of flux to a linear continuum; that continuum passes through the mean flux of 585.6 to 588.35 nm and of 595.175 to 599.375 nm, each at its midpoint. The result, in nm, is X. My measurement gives 0.34 nm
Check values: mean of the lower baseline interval 73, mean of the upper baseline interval 67.8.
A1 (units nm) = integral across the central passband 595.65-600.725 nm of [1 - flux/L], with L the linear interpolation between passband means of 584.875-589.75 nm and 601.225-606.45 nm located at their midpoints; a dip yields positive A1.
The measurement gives -0.08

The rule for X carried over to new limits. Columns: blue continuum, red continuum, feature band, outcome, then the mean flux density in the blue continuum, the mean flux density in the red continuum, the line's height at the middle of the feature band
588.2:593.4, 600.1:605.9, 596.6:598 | -0.04 nm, 65.7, 65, 65.3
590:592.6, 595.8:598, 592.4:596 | 0.07 nm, 68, 68.2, 68.1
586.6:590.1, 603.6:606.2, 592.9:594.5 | -0.03 nm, 68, 63.9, 66.7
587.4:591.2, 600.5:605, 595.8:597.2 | -0.09 nm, 66.8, 65.5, 66.1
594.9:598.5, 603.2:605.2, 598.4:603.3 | 0.04 nm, 66.7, 66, 66.3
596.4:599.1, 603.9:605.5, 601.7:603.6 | 0.06 nm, 67.9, 67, 67.3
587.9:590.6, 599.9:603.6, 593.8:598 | -0.19 nm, 63.3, 65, 64.2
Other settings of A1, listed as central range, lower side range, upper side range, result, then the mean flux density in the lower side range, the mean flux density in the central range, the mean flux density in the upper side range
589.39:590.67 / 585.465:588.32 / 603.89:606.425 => 0.14 nm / 72.9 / 63.8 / 64.4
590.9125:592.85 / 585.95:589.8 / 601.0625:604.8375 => -0.05 nm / 68.3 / 69.4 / 65.4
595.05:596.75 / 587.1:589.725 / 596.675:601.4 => -0.02 nm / 67.6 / 67.7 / 66.4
